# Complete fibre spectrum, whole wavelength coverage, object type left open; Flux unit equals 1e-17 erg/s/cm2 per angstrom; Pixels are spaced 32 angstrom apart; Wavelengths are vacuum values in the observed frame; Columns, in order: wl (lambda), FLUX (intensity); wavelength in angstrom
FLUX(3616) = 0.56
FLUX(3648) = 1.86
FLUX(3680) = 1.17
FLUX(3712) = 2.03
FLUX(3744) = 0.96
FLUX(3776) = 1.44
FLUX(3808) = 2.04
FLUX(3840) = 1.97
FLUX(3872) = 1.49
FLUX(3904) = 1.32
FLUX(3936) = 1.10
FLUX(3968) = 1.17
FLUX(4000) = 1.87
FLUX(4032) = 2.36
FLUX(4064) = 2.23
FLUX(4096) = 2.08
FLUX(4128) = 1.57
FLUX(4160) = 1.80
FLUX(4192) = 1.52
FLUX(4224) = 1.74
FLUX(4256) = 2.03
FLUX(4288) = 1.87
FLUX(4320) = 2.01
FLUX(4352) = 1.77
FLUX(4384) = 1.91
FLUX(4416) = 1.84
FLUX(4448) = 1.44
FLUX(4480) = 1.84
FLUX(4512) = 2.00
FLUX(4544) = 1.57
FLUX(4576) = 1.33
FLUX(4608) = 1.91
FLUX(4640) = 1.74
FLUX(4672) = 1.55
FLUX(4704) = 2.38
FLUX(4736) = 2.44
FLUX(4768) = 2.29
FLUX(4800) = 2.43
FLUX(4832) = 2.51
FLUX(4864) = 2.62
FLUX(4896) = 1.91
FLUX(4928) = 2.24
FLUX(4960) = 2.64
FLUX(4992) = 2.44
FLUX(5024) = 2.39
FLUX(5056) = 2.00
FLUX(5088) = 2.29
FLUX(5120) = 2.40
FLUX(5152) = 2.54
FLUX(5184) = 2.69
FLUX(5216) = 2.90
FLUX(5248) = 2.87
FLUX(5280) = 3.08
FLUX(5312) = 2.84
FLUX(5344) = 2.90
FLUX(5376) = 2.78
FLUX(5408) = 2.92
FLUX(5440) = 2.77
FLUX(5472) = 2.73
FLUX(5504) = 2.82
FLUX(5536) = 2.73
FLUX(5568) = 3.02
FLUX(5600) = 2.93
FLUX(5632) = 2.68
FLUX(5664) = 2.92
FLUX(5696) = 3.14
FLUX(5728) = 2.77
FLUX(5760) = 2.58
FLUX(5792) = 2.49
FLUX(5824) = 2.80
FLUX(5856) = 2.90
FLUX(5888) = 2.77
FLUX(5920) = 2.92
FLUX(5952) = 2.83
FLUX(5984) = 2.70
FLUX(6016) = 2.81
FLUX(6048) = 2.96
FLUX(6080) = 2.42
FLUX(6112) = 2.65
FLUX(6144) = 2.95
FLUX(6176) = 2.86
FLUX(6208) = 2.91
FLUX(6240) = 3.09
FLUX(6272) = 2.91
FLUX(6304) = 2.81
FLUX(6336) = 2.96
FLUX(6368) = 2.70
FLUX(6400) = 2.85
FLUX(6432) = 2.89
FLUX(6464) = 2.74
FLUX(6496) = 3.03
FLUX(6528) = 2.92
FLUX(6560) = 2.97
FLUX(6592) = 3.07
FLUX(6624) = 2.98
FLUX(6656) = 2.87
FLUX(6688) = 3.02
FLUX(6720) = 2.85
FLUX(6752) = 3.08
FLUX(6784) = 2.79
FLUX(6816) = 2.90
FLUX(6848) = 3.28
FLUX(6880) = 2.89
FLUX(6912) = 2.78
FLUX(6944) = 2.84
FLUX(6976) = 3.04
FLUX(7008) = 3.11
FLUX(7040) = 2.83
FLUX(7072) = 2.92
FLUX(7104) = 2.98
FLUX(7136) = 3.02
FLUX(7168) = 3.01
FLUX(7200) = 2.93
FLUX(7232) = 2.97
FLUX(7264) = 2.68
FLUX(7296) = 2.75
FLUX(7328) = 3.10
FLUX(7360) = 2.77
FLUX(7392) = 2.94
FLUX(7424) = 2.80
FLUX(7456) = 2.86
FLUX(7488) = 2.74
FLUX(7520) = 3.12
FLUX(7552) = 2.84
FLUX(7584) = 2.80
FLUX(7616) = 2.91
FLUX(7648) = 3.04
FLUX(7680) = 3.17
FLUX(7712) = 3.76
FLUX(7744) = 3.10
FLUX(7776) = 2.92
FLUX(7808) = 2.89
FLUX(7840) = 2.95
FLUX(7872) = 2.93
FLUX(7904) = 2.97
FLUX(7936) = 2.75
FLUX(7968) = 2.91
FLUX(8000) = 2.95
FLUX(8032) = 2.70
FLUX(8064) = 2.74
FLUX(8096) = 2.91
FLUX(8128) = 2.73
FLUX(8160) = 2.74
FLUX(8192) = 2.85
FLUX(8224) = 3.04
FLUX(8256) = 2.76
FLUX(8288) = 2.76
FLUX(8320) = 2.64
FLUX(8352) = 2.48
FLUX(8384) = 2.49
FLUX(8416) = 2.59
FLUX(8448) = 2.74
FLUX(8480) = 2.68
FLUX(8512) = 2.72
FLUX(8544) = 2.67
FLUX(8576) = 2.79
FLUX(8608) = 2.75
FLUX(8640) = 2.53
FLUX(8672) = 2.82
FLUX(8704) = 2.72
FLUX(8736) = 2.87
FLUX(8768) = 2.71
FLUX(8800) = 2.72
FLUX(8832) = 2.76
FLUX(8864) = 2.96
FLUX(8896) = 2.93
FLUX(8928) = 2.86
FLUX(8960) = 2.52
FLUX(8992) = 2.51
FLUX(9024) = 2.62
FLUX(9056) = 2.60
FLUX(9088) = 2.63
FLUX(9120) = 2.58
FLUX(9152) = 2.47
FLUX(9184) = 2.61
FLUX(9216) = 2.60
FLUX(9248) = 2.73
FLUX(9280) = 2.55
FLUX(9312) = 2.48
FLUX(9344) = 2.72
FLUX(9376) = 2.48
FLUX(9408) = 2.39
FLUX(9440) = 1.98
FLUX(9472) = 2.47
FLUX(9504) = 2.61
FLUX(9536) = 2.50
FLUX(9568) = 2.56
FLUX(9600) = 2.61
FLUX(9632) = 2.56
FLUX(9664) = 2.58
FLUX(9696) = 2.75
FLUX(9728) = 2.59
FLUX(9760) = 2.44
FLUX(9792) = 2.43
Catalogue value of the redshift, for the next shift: 0.174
